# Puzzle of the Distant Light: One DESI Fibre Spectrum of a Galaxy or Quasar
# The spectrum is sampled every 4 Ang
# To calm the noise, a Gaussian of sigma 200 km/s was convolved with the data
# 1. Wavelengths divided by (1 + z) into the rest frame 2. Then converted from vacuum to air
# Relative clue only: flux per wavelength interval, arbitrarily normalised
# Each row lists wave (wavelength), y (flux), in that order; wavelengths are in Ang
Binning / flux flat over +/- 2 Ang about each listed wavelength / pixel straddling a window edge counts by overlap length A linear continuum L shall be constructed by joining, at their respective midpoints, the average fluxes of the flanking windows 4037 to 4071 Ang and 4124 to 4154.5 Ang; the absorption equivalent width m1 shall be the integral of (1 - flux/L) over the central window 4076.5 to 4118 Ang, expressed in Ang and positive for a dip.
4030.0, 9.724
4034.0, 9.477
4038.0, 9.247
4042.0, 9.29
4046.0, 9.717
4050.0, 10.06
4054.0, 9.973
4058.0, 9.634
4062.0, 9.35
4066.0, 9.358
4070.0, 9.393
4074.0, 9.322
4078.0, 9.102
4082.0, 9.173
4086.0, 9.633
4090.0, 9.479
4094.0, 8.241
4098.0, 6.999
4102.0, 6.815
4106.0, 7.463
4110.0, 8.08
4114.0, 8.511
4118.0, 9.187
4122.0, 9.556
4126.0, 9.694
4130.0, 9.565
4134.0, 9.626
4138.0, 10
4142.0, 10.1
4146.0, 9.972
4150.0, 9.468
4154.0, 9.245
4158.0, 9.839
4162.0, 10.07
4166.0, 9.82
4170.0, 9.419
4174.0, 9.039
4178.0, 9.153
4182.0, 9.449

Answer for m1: 5.5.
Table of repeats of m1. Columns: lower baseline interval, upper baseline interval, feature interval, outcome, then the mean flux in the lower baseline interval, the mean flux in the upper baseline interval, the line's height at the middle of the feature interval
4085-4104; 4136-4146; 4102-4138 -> 1.22 Ang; 8.16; 10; 9.19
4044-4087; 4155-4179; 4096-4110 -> 3.38 Ang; 9.52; 9.56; 9.53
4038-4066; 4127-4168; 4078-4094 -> 0.72 Ang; 9.62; 9.77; 9.67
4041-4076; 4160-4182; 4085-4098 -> 1.09 Ang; 9.57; 9.5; 9.55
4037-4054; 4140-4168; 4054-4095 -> 1.50 Ang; 9.64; 9.79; 9.68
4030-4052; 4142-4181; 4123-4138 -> -0.14 Ang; 9.57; 9.58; 9.58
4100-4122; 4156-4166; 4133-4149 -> -1.22 Ang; 8.15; 9.93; 9.22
